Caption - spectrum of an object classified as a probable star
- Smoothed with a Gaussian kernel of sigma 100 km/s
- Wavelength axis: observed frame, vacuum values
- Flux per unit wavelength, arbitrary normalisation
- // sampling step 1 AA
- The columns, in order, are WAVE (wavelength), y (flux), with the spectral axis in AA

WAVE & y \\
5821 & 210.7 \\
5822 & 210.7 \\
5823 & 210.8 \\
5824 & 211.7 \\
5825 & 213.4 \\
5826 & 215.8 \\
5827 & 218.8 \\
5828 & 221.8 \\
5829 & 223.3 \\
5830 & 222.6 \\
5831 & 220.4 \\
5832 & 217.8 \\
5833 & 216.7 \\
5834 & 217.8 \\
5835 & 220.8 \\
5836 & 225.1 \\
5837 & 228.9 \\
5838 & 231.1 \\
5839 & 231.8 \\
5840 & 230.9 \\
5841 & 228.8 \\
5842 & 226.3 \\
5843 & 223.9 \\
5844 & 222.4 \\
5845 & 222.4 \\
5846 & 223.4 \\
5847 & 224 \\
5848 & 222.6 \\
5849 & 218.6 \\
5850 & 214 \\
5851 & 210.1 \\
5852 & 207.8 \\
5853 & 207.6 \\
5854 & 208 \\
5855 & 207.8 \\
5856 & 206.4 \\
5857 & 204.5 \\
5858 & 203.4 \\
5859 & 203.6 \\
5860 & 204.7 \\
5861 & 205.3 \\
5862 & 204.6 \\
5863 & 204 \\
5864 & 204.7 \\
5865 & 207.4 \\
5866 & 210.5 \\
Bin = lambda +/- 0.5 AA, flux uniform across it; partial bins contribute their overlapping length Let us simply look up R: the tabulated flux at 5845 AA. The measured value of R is 222.4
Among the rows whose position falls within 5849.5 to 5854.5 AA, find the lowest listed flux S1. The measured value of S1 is 207.6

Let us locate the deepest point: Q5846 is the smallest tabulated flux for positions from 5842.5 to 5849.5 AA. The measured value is 218.6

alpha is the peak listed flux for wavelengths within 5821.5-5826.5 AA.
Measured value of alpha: 215.8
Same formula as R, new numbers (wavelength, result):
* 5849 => 218.6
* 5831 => 220.4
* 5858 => 203.4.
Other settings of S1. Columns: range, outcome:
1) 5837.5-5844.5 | 222.4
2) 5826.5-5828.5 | 218.8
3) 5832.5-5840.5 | 216.7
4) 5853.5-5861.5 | 203.4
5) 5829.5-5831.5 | 220.4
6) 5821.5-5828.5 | 210.7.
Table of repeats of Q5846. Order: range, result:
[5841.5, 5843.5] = 223.9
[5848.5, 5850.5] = 214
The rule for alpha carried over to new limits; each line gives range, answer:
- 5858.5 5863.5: 205.3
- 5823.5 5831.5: 223.3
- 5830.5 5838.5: 231.1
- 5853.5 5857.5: 208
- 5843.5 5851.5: 224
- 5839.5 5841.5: 230.9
